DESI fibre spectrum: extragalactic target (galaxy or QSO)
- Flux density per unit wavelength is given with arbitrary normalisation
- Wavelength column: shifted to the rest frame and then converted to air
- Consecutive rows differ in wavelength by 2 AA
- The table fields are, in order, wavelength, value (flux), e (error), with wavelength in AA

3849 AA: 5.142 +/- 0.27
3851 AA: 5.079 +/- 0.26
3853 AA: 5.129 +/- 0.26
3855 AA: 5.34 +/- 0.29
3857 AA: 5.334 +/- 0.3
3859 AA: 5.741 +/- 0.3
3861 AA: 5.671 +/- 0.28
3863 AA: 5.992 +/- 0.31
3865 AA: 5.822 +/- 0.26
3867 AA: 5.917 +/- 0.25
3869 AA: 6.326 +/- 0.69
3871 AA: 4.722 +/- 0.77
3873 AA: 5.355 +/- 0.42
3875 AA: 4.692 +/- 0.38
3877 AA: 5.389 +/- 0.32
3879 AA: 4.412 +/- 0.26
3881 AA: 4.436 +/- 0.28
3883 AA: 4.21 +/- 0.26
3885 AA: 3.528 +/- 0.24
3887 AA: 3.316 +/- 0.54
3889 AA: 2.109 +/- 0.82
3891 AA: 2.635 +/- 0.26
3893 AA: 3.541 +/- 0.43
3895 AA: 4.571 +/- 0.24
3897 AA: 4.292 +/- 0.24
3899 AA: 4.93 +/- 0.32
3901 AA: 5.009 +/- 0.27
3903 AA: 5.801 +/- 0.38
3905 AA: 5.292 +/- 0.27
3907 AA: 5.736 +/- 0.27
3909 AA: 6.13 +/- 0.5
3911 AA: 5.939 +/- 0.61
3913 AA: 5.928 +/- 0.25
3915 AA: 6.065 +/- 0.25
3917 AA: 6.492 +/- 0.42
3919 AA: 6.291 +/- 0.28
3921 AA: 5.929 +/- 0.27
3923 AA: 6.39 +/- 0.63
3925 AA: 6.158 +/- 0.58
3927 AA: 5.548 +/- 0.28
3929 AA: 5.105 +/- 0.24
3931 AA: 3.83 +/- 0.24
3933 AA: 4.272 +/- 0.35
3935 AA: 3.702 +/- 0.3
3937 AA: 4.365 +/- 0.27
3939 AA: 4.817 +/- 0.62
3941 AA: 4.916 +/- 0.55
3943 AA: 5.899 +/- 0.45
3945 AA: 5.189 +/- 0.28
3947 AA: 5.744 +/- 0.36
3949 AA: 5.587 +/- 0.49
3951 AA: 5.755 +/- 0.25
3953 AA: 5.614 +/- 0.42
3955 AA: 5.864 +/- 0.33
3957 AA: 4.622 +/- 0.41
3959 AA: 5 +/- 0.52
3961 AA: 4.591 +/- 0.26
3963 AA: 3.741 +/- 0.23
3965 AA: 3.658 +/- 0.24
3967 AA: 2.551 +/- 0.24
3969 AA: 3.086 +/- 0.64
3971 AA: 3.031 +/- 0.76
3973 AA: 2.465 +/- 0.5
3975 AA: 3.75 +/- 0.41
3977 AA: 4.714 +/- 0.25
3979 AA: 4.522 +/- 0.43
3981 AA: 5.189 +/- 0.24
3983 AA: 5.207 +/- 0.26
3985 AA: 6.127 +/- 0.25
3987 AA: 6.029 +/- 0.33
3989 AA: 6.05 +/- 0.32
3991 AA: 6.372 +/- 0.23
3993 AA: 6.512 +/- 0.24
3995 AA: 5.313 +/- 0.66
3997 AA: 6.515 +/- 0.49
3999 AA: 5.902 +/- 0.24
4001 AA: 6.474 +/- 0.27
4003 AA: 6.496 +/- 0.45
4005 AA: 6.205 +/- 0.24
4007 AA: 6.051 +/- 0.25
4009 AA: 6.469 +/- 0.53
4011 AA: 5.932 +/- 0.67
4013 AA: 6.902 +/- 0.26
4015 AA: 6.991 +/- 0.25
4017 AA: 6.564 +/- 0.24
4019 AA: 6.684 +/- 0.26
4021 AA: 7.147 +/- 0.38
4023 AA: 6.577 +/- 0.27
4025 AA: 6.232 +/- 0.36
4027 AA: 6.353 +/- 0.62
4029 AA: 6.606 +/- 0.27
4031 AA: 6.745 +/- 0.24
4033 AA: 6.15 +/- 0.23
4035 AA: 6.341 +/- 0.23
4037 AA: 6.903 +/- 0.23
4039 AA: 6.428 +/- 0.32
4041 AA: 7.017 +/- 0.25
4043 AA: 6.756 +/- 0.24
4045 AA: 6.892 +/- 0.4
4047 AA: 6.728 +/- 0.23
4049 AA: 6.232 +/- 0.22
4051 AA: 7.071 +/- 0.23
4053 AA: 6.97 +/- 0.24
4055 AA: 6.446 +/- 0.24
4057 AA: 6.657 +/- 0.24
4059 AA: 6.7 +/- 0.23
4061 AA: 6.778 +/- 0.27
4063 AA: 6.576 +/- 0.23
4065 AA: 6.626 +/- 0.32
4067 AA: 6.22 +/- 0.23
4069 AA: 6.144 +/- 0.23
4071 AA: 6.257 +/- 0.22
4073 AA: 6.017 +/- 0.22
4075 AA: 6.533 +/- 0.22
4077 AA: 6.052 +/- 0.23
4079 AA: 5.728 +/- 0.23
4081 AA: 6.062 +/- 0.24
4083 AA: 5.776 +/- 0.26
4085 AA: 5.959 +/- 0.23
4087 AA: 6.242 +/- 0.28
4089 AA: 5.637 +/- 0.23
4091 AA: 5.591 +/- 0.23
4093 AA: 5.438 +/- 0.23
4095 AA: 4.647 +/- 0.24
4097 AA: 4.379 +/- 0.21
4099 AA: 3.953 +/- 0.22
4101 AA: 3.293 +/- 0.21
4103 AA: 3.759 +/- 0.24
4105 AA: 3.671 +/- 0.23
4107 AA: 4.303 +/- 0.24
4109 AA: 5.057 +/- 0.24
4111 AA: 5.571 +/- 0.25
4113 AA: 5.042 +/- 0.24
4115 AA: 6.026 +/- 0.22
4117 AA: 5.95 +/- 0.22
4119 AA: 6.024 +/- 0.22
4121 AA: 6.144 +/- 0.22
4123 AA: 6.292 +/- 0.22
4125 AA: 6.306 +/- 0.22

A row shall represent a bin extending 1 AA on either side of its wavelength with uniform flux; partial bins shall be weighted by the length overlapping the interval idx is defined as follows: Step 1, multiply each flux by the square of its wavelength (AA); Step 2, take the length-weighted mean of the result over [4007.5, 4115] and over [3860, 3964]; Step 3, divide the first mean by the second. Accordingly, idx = 1.3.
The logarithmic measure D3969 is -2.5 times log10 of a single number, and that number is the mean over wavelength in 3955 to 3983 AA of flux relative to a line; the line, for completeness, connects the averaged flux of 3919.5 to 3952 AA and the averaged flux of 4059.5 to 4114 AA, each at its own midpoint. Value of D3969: 0.29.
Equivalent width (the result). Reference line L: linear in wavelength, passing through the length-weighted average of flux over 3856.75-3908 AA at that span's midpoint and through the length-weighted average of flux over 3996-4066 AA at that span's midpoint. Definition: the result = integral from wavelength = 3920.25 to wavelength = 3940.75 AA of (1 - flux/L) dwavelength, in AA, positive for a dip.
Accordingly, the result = 1.4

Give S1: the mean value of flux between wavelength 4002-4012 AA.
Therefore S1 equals 6.23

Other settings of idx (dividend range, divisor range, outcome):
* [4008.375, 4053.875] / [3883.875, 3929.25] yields 1.39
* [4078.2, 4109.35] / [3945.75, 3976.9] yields 1.22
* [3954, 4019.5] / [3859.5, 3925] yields 1.09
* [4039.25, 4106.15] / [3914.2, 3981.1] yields 1.30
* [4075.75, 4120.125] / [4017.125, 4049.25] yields 0.81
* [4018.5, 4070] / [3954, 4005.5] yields 1.37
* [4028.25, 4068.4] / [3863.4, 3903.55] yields 1.58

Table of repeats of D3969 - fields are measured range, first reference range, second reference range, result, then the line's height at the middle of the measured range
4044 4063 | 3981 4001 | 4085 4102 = -0.24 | 5.36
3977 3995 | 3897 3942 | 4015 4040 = 0.08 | 6.11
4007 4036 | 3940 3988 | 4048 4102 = -0.22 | 5.34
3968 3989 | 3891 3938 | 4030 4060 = 0.31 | 5.93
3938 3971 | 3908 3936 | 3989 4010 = 0.22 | 5.84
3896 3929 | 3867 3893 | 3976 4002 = -0.21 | 4.73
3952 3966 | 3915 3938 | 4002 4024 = 0.22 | 5.78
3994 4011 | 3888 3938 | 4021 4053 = 0.00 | 6.19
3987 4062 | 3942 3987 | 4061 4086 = -0.18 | 5.5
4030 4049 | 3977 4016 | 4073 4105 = -0.17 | 5.67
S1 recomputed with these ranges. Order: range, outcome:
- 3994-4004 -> 6.14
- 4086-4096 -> 5.51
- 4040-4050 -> 6.72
